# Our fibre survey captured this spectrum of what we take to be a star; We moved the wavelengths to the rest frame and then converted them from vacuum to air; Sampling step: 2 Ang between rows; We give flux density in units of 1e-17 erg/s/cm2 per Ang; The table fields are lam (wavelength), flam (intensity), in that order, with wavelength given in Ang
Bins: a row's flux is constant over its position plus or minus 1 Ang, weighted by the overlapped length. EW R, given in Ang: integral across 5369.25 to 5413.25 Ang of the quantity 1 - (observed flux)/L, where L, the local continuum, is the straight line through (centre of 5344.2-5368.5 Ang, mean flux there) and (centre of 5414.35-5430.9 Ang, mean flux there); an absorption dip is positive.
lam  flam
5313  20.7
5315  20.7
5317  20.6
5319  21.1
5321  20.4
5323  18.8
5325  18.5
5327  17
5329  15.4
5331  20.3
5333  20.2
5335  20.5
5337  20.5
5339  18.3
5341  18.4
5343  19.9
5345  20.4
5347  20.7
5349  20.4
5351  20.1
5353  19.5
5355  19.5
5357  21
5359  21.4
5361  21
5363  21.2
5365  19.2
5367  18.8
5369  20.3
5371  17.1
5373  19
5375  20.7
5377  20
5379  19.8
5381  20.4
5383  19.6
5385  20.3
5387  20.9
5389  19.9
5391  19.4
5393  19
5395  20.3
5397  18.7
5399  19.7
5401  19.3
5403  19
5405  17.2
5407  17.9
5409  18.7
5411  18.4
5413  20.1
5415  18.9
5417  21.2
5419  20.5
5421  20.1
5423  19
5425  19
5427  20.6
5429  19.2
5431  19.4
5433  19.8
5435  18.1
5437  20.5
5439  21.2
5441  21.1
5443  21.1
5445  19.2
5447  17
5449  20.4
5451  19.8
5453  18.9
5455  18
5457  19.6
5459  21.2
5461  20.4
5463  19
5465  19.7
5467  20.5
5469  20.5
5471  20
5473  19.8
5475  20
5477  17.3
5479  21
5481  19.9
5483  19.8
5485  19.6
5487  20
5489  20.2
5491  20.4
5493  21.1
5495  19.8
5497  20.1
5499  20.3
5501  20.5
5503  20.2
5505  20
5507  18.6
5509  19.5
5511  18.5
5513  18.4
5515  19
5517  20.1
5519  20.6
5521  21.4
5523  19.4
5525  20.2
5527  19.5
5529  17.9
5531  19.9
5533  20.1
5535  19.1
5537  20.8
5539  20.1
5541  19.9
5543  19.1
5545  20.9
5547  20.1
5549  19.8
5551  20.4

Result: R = 1.5 Ang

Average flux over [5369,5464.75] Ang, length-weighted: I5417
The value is 19.6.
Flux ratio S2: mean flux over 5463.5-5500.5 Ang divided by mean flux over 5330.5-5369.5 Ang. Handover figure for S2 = 1.00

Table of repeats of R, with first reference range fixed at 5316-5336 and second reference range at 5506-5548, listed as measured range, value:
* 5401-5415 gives 0.58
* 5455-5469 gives -0.29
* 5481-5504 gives -0.66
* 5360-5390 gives -0.78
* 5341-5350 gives -0.38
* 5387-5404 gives -0.07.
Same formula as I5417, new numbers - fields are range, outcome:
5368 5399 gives 19.7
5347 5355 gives 20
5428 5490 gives 19.7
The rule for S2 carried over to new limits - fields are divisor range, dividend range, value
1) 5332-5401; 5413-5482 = 0.99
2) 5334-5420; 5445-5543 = 1.00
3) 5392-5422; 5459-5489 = 1.03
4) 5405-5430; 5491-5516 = 1.02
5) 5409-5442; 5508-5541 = 0.99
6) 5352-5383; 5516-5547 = 1.00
